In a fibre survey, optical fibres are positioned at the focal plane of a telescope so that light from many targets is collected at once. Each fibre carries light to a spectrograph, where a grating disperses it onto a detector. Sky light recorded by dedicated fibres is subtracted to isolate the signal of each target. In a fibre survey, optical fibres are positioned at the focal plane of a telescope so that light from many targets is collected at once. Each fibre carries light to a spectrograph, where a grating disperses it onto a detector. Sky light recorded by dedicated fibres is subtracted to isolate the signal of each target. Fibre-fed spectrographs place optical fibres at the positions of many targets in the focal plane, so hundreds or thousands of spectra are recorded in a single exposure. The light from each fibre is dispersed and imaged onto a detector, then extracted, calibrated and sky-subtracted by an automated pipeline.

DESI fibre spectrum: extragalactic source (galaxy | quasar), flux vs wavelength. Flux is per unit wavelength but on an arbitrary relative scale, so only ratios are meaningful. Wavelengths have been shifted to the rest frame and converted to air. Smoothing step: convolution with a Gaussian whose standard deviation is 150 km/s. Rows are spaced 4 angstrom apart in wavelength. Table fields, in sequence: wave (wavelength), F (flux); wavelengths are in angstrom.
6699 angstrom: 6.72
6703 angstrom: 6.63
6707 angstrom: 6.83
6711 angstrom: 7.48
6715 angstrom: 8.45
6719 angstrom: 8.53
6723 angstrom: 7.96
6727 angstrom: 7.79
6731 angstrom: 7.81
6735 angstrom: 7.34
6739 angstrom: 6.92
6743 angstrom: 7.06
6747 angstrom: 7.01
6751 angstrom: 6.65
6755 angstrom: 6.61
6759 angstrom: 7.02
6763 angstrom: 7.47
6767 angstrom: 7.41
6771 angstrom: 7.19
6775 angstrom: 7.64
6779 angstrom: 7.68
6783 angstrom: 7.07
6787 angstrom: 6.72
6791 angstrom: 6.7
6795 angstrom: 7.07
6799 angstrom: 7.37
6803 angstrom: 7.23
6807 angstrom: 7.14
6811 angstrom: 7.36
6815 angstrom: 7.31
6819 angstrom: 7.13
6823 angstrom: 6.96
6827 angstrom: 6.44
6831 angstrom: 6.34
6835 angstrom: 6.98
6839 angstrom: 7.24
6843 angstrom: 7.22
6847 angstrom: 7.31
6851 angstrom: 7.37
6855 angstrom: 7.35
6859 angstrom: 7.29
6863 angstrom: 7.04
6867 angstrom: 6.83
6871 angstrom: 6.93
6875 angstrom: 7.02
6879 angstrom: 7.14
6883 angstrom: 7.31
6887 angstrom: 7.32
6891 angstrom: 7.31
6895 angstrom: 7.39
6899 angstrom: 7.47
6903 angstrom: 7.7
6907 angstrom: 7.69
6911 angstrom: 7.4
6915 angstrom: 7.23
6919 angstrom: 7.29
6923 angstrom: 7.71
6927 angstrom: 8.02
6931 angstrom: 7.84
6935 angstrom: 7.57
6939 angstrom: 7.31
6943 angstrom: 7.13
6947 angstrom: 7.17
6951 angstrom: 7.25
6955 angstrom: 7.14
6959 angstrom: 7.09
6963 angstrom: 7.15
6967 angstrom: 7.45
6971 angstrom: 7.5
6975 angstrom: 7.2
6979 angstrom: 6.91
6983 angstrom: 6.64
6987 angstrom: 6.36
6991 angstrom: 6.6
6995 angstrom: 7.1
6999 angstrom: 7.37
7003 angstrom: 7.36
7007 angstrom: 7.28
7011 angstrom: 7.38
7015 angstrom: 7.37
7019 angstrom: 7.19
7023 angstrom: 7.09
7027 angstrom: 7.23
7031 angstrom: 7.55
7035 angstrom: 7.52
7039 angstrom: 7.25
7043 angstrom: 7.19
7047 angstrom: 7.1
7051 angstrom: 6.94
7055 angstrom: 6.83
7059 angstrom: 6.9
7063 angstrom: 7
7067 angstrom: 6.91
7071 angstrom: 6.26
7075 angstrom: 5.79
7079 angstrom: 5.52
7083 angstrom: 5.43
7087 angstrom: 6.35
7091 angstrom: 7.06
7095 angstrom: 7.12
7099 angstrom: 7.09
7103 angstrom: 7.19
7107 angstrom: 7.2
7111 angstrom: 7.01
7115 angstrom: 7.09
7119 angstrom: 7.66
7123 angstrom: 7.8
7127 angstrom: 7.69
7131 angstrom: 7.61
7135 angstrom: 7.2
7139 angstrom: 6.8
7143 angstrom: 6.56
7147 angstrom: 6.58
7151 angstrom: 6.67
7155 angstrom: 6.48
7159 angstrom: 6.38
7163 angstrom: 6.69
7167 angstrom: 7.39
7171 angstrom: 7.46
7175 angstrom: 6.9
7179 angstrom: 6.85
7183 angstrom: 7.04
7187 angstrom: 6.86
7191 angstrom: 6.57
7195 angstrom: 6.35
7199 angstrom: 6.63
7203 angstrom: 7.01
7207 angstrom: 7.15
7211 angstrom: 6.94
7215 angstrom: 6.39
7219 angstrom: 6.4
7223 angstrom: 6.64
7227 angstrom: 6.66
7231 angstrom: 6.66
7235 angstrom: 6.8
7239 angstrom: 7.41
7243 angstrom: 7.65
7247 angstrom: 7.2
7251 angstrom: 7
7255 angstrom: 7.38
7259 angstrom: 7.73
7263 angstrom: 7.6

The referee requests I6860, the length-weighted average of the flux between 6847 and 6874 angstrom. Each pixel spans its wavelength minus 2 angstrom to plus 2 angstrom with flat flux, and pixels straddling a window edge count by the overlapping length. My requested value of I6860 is 7.14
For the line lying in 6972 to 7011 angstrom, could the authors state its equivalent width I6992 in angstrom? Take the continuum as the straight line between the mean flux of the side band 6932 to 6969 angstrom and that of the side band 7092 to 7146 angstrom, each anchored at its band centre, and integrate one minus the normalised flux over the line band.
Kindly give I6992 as 1.3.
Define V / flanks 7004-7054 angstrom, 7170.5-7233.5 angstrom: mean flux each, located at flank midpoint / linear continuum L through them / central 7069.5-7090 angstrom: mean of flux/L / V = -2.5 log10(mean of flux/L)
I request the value 0.20 mag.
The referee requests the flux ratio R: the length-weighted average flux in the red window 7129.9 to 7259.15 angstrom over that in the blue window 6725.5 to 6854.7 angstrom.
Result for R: 0.97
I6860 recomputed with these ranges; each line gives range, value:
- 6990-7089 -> 6.9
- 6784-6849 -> 7.03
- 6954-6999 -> 7.03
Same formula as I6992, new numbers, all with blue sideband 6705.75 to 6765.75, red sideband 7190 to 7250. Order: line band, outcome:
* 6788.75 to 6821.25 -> 0.7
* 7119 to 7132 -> -1.4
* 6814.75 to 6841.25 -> 1.5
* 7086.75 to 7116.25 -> -0.3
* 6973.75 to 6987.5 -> 0.6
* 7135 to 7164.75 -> 1.2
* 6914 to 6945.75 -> -1.5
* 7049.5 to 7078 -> 1.6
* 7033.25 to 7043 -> -0.4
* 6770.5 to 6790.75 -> 0.4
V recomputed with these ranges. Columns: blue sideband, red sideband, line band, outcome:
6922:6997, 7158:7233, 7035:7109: 0.041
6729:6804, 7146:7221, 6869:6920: -0.043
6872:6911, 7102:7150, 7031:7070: 0.026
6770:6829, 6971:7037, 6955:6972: -0.019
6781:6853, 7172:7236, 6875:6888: -0.032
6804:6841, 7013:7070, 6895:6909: -0.080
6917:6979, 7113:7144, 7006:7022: 0.009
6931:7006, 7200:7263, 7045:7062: 0.025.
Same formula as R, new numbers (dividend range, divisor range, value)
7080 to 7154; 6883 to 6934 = 0.93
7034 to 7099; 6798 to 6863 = 0.94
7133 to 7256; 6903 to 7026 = 0.94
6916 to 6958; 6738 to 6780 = 1.04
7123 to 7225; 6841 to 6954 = 0.94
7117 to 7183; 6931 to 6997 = 0.99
